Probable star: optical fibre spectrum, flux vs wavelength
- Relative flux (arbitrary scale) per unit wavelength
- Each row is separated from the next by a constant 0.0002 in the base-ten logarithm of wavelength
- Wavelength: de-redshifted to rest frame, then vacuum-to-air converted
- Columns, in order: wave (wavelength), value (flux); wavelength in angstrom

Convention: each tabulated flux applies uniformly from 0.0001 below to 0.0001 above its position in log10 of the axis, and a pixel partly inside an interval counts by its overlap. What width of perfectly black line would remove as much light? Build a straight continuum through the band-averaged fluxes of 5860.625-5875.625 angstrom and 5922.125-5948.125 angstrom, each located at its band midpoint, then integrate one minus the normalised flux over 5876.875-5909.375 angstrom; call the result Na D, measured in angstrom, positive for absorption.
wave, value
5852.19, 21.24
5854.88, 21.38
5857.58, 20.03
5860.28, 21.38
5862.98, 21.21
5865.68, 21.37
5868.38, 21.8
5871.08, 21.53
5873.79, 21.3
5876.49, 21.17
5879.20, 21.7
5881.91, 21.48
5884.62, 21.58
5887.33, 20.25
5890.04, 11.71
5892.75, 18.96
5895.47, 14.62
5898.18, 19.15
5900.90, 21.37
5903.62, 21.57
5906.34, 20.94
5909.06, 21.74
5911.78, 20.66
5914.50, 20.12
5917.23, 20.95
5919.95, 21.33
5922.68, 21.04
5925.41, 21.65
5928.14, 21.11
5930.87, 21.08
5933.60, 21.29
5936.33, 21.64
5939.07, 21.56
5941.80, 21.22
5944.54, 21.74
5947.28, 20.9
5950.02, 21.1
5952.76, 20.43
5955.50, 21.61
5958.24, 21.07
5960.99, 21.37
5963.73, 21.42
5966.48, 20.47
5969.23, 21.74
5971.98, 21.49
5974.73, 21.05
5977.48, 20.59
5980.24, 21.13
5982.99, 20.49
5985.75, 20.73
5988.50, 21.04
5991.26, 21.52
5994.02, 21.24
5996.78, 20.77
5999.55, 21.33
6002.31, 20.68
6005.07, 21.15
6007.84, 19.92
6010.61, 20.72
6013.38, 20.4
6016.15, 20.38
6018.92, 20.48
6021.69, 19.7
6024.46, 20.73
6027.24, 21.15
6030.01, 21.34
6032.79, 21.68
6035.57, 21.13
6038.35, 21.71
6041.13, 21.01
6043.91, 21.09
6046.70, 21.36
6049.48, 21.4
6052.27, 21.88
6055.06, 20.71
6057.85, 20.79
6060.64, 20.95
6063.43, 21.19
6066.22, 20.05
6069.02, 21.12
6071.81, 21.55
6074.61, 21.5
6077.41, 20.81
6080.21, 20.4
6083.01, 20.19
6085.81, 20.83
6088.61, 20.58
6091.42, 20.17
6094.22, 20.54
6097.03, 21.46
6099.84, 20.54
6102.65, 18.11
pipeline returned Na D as 2.8 angstrom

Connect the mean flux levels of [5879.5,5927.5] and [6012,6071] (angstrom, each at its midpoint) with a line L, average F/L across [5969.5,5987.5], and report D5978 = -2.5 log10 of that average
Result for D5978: -0.02 mag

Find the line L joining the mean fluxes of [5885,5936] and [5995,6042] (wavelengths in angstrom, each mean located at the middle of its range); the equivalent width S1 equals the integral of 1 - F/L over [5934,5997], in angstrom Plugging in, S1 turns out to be -2.17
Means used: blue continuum 20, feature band 21.2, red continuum 20.8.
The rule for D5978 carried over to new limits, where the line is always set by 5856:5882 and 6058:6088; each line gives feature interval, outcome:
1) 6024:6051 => -0.02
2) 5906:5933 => 0.01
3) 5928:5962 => -0.01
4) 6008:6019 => 0.03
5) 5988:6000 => -0.01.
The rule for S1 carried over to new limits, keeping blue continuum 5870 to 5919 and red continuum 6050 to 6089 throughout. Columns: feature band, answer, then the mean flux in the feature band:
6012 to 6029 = 0.1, 20.5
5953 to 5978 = -1.0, 21.2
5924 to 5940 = -0.9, 21.4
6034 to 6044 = -0.2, 21.3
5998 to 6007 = -0.2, 21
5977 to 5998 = -0.5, 21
